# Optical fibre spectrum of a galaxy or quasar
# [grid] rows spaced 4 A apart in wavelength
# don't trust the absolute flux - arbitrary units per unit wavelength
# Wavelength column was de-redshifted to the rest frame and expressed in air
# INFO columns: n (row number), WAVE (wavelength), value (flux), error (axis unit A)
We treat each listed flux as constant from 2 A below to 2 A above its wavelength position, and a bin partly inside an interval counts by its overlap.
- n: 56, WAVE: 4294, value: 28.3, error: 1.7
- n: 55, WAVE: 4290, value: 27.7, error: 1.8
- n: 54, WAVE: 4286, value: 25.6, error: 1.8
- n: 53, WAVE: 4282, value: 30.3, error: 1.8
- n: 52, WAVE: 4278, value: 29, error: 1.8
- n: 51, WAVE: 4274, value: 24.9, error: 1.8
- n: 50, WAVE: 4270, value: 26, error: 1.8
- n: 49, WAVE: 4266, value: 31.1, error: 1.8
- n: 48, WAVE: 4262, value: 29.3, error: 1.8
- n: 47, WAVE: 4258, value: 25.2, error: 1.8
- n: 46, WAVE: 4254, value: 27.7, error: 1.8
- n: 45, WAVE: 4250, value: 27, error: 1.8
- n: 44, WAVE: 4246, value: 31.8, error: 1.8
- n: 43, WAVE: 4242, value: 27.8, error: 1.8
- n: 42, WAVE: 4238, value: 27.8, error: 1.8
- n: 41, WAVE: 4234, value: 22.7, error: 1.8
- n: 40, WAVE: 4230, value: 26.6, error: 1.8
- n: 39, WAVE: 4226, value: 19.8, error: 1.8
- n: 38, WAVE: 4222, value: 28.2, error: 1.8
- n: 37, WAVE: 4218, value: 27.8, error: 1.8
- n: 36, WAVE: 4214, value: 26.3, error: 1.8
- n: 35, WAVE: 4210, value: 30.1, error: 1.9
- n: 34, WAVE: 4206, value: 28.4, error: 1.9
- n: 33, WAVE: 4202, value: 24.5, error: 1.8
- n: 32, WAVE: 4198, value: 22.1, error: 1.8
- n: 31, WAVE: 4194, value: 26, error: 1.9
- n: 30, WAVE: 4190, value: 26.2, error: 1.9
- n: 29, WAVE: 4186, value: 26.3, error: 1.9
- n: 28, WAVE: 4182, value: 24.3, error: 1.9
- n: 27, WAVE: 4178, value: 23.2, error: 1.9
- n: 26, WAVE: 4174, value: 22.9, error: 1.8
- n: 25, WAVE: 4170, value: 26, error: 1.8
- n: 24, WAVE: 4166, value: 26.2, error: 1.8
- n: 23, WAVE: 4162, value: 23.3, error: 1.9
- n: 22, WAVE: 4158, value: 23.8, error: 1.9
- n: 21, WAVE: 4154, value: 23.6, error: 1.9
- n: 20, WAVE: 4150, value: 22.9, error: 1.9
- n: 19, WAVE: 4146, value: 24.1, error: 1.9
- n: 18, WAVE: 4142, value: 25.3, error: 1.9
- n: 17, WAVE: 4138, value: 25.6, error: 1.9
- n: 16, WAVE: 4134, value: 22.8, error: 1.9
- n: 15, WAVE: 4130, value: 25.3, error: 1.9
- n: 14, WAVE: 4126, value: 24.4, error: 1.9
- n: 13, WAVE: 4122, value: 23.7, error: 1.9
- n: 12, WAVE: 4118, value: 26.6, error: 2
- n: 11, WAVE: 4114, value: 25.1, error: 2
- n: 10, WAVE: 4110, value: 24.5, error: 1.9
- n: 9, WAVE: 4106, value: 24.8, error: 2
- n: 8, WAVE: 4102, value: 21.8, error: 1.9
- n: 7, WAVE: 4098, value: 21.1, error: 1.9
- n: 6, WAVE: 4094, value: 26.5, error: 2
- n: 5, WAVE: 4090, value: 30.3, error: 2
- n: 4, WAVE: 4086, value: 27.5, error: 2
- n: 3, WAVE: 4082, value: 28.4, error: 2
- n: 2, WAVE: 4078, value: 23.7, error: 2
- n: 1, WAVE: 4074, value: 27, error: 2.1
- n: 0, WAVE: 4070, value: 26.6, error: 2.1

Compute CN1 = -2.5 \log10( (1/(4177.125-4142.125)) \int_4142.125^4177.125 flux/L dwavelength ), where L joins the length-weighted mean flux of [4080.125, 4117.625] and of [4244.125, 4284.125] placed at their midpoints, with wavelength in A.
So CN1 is 0.10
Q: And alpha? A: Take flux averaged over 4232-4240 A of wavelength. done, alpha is 25.2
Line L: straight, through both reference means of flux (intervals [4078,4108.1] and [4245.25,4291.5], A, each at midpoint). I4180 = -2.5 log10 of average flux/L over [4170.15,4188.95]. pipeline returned 0.10 mag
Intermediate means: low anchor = 25.6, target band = 24.5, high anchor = 27.9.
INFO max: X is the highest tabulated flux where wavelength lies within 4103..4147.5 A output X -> 26.6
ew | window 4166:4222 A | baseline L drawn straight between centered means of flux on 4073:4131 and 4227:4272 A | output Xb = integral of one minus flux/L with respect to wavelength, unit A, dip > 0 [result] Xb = 1.7 A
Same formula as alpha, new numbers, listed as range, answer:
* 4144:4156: 23.5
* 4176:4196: 25.2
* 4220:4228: 24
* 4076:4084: 26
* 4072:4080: 25.4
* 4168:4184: 24.1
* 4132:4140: 24.2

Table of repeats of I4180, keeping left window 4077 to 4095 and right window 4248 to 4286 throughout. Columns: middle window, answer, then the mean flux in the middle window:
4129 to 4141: 0.13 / 24.6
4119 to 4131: 0.12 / 24.6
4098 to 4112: 0.18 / 23.3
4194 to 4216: 0.06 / 26.3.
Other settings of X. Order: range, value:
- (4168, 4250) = 31.8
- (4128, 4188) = 26.3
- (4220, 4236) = 28.2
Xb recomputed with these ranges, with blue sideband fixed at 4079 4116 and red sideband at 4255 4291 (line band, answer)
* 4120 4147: 1.5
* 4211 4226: 0.2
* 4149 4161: 1.3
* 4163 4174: 0.5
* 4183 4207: 1.2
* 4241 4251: -0.7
